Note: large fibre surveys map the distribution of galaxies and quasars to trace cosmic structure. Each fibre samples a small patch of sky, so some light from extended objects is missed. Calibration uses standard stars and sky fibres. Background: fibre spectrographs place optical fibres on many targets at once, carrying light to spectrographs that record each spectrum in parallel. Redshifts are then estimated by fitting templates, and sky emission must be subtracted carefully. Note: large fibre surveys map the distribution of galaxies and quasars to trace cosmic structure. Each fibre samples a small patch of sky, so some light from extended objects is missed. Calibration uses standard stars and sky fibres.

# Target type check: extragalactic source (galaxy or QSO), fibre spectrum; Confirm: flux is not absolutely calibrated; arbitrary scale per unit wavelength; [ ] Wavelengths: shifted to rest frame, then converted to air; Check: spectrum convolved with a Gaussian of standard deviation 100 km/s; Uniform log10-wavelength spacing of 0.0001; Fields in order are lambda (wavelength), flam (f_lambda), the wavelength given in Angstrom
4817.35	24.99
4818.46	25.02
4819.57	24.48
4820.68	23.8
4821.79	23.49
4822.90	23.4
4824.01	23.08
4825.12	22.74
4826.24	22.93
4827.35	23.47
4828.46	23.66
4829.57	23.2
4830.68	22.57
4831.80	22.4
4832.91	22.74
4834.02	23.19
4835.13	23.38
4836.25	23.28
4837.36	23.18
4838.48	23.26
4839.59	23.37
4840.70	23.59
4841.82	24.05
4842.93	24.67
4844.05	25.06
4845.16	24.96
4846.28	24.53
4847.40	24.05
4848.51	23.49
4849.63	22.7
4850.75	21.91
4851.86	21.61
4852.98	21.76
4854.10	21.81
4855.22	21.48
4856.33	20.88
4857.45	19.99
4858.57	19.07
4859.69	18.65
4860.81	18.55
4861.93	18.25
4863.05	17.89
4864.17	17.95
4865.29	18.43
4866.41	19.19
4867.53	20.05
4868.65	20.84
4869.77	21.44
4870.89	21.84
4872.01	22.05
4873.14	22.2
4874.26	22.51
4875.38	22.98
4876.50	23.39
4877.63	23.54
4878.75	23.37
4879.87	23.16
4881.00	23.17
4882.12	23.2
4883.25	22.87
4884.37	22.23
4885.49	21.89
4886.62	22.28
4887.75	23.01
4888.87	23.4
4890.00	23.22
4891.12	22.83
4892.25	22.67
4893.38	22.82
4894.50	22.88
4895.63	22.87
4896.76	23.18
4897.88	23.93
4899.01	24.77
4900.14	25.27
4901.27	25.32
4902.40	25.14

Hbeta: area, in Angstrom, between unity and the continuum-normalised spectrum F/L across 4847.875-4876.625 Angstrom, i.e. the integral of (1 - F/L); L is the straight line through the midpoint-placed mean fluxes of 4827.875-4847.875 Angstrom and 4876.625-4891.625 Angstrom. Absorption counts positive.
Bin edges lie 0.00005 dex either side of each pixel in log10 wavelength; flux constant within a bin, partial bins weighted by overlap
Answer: 3.08 Angstrom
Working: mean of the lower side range 23.6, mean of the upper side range 22.9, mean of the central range 20.8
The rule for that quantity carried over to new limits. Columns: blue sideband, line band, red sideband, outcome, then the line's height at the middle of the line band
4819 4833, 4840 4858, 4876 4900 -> 0.2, 23.2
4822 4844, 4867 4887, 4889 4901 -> 0.9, 23.4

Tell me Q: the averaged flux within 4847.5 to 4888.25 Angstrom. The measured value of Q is 21.4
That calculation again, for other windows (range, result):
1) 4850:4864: 20.1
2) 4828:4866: 22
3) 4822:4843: 23.2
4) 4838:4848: 24.2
